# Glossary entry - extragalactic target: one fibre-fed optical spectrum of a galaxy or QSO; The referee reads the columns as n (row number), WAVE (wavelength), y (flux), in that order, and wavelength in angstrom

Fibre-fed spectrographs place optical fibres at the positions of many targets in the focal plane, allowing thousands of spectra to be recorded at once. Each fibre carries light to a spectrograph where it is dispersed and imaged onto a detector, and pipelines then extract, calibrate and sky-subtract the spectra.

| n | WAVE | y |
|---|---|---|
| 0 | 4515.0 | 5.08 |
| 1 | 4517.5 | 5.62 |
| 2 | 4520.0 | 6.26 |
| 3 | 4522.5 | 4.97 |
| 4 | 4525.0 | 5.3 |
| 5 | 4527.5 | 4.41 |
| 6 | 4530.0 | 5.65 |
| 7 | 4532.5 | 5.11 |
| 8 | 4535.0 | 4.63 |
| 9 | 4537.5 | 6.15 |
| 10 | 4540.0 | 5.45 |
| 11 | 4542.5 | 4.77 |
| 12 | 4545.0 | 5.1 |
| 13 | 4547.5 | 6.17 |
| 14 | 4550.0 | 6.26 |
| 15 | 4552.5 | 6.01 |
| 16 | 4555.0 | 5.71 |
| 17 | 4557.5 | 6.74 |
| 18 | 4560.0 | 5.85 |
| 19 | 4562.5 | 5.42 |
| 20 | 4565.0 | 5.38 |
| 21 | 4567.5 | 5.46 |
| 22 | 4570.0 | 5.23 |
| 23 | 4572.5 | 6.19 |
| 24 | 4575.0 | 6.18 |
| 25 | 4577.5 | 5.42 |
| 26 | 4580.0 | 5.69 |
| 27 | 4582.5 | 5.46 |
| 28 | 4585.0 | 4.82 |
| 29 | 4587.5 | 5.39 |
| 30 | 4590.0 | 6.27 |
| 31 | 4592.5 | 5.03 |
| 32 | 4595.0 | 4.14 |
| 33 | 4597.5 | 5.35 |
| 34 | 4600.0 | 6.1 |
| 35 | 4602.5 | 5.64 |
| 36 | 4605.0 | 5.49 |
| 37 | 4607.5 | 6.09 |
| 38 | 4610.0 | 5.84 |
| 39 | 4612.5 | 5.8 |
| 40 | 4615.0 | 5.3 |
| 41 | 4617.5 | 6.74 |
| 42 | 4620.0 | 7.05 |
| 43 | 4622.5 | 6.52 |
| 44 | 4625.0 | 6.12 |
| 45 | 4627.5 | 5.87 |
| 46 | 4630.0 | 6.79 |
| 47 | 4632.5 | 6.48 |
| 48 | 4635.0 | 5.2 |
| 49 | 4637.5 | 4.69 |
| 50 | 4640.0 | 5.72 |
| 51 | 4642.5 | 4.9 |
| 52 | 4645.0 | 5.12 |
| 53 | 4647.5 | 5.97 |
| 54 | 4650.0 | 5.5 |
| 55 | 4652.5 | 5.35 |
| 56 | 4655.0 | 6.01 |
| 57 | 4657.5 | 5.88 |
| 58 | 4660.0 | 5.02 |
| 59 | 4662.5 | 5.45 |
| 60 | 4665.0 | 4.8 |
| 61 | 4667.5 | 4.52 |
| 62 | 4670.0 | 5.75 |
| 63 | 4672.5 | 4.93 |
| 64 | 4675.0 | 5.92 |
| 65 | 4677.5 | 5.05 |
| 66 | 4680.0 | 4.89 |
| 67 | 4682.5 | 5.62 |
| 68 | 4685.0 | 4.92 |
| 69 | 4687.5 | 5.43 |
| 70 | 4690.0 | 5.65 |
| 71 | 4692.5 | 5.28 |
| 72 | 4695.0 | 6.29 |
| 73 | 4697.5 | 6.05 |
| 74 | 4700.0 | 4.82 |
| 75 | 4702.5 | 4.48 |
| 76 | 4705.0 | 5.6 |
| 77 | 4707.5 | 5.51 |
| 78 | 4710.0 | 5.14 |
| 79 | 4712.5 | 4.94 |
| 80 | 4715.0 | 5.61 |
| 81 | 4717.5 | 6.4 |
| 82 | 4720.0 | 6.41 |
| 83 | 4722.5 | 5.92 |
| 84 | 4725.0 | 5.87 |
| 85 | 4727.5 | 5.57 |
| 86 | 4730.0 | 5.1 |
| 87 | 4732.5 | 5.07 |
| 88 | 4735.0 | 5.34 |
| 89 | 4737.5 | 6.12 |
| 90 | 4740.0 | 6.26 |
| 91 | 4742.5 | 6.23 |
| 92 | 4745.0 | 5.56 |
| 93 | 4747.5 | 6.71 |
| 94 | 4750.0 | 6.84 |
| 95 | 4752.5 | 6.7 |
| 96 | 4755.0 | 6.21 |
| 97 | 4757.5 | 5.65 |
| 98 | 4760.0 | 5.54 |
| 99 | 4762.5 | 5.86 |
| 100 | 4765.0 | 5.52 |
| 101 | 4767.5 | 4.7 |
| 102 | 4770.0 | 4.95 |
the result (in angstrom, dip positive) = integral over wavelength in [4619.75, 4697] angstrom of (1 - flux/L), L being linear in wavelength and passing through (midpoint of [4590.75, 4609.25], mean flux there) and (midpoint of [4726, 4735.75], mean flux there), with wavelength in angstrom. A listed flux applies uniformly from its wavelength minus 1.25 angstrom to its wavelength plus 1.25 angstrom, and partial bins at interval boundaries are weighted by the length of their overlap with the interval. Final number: -2.7 angstrom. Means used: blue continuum 5.44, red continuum 5.28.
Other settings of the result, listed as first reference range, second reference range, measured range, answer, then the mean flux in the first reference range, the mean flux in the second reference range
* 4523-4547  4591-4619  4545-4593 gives -2.8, 5.2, 5.61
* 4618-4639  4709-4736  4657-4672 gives 1.8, 6.11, 5.59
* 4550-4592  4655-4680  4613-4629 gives -2.2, 5.71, 5.28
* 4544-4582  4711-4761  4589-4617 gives 1.1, 5.79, 5.9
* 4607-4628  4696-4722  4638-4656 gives 1.5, 6.16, 5.52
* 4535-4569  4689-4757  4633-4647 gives 1.2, 5.68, 5.77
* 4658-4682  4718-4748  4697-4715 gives 1.1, 5.19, 5.84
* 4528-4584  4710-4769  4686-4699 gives 0.1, 5.62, 5.81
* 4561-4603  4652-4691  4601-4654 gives -4.1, 5.48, 5.32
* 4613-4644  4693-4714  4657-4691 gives 2.0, 5.94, 5.35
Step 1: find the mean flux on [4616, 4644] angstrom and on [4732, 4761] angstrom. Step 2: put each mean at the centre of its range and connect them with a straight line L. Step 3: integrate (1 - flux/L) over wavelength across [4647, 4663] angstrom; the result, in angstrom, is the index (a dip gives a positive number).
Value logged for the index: 1.1 angstrom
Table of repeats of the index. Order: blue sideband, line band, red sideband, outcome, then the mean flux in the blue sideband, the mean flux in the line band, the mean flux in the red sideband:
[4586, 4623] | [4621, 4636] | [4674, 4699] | -1.3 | 5.76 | 6.19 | 5.5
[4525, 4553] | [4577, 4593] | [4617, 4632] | 1.4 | 5.41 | 5.46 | 6.5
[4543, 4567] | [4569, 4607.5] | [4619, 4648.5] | 2.1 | 5.8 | 5.51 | 5.86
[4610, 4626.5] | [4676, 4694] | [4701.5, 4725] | 1.5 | 6.22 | 5.29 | 5.58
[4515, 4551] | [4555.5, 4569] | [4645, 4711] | -0.9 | 5.4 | 5.76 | 5.37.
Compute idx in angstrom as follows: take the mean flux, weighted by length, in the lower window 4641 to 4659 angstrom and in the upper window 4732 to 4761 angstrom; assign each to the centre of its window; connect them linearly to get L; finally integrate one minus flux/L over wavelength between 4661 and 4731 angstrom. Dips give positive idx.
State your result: 4.3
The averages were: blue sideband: 5.53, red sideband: 6.05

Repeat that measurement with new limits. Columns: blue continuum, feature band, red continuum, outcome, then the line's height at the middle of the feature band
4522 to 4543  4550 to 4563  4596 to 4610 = -1.6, 5.36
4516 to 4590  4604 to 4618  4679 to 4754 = -0.6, 5.6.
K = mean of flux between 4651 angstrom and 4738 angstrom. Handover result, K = 5.44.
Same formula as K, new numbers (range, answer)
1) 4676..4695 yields 5.34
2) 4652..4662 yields 5.57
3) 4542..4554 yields 5.72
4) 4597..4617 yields 5.75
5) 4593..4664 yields 5.71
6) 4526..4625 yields 5.65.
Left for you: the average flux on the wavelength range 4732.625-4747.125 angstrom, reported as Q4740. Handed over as 5.89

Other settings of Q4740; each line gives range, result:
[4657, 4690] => 5.25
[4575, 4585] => 5.52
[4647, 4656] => 5.68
